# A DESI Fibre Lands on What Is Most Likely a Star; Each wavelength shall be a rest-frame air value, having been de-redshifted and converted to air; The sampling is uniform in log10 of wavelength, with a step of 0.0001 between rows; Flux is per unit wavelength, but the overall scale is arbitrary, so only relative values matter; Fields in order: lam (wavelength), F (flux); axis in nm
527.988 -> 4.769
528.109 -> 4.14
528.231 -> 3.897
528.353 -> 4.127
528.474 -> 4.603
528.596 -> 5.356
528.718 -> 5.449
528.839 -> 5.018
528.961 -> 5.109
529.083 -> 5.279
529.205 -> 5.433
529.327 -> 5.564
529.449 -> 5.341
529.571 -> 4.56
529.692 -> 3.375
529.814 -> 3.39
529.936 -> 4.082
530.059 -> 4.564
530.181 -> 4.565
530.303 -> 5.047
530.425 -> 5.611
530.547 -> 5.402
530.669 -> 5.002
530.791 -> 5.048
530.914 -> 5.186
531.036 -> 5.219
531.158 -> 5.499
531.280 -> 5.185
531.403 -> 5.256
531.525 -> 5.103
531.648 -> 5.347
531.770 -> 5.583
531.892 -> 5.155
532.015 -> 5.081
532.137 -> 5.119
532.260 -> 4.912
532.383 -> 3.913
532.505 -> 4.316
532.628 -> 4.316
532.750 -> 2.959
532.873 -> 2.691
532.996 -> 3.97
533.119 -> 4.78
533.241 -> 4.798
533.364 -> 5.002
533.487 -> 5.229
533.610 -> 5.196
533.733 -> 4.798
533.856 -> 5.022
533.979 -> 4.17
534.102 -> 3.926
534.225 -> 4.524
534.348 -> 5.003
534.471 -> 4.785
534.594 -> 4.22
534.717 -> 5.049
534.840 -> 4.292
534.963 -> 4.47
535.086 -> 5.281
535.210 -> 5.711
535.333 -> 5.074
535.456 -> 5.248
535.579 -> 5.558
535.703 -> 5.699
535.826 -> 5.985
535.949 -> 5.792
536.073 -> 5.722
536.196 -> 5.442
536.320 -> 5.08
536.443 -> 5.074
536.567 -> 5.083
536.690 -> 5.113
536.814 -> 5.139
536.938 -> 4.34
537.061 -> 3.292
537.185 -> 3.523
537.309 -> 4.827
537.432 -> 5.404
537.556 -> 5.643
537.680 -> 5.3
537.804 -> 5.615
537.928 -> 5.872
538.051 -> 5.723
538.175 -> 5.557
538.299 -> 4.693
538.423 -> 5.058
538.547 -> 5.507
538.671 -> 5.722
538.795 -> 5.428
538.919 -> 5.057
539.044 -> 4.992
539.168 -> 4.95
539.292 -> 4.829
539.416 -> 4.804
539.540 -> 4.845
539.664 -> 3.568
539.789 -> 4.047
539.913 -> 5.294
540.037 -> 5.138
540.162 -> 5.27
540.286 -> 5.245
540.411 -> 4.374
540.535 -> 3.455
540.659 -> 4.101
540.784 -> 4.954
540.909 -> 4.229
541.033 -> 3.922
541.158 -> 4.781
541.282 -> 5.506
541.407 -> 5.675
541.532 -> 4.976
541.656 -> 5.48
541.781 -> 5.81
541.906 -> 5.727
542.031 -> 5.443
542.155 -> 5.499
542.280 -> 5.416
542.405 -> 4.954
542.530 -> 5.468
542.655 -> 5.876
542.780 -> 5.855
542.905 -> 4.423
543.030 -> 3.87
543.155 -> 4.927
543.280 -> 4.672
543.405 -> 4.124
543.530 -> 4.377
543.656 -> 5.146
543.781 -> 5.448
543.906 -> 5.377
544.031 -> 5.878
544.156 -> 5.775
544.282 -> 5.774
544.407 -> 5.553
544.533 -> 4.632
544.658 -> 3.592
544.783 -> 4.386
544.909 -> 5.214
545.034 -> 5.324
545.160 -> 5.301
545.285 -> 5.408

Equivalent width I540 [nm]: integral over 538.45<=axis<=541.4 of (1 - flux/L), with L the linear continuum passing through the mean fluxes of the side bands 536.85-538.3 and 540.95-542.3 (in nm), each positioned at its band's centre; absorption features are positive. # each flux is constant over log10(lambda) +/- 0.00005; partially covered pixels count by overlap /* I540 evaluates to 0.20 nm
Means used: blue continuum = 5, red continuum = 5.28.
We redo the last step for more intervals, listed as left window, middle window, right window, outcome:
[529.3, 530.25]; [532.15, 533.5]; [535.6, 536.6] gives 0.183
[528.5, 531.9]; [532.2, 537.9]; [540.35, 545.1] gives 0.221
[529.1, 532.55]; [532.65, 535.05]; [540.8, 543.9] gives 0.239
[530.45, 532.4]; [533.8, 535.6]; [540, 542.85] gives 0.117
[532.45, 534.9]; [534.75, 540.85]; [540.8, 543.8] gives -0.372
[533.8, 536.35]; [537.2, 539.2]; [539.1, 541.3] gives -0.215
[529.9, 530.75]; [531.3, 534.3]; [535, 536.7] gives 0.291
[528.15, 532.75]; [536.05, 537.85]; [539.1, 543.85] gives -0.022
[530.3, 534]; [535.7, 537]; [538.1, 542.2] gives -0.103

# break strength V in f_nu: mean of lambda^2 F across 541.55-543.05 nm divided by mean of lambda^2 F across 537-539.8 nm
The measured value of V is 1.09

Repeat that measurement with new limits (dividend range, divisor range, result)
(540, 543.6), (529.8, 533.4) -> 1.08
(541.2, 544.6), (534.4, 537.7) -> 1.07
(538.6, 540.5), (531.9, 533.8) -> 1.12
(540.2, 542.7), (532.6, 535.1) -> 1.16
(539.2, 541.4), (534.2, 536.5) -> 0.91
